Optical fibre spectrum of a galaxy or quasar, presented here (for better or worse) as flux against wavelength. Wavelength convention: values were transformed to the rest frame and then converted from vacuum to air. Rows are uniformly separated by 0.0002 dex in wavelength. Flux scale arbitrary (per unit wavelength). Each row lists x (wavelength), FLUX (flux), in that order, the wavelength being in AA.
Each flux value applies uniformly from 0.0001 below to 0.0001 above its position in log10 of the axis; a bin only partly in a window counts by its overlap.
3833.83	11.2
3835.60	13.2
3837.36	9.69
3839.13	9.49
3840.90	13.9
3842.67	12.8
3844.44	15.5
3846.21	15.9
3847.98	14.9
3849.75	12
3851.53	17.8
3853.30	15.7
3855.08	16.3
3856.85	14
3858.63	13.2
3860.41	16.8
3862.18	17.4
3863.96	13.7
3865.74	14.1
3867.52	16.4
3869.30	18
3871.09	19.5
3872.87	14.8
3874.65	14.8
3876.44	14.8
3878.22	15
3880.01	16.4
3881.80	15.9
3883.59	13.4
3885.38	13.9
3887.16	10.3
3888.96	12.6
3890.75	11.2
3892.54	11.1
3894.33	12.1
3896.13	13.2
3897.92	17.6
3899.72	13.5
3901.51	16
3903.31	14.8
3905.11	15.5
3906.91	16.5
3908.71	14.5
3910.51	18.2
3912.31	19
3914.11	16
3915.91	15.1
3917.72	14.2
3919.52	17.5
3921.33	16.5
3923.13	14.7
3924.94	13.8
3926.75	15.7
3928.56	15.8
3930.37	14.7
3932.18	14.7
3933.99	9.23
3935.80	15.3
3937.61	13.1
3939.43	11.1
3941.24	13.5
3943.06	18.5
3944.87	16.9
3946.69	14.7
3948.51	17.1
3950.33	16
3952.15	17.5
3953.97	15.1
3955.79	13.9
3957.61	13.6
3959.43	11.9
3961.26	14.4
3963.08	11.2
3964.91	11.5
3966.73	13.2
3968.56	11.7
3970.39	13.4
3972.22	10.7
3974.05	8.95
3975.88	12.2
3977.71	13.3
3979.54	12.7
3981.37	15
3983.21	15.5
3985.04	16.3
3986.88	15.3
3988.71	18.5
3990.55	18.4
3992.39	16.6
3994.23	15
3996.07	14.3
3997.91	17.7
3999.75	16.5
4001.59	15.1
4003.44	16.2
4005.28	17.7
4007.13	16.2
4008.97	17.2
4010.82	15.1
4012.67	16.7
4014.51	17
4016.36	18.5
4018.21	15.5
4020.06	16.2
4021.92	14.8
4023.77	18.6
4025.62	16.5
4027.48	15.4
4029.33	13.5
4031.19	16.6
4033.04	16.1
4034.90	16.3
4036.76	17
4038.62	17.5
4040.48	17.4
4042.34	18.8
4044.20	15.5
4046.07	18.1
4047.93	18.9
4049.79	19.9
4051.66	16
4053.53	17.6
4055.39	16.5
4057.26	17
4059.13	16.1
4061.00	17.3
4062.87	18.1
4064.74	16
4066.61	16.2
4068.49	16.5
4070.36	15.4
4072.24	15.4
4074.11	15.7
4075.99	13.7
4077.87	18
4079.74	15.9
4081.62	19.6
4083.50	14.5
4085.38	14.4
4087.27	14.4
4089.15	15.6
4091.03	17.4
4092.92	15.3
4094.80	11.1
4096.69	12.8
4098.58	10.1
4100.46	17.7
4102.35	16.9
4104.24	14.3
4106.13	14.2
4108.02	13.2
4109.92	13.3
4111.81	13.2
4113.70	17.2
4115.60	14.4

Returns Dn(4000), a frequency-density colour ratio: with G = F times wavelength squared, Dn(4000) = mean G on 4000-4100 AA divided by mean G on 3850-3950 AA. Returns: 1.2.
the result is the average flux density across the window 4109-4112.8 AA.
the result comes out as 13.3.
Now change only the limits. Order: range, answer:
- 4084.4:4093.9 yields 15.4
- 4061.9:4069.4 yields 16.7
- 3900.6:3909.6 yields 15.5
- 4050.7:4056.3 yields 16.7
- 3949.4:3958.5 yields 15.2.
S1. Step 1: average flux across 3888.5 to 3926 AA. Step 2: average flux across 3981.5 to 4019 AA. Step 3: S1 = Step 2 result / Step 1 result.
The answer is 1.1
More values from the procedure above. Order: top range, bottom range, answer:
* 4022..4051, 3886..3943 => 1.17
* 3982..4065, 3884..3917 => 1.15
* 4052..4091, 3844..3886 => 1.05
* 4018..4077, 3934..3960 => 1.13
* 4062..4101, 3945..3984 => 1.13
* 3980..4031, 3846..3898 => 1.11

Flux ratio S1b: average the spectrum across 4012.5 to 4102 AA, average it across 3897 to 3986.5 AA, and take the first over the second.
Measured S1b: 1.1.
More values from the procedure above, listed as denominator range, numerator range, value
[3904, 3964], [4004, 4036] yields 1.09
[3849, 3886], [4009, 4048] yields 1.08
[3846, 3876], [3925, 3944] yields 0.91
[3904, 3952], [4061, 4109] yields 1.00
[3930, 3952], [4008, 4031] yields 1.11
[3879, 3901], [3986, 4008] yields 1.22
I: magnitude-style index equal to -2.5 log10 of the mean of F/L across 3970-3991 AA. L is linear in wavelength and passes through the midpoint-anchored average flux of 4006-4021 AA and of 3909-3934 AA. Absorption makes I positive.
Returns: 0.15 mag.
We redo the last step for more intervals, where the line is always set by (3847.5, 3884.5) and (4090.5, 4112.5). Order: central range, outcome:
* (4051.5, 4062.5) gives -0.177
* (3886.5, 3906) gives 0.137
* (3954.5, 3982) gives 0.186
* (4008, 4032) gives -0.121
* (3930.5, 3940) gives 0.168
